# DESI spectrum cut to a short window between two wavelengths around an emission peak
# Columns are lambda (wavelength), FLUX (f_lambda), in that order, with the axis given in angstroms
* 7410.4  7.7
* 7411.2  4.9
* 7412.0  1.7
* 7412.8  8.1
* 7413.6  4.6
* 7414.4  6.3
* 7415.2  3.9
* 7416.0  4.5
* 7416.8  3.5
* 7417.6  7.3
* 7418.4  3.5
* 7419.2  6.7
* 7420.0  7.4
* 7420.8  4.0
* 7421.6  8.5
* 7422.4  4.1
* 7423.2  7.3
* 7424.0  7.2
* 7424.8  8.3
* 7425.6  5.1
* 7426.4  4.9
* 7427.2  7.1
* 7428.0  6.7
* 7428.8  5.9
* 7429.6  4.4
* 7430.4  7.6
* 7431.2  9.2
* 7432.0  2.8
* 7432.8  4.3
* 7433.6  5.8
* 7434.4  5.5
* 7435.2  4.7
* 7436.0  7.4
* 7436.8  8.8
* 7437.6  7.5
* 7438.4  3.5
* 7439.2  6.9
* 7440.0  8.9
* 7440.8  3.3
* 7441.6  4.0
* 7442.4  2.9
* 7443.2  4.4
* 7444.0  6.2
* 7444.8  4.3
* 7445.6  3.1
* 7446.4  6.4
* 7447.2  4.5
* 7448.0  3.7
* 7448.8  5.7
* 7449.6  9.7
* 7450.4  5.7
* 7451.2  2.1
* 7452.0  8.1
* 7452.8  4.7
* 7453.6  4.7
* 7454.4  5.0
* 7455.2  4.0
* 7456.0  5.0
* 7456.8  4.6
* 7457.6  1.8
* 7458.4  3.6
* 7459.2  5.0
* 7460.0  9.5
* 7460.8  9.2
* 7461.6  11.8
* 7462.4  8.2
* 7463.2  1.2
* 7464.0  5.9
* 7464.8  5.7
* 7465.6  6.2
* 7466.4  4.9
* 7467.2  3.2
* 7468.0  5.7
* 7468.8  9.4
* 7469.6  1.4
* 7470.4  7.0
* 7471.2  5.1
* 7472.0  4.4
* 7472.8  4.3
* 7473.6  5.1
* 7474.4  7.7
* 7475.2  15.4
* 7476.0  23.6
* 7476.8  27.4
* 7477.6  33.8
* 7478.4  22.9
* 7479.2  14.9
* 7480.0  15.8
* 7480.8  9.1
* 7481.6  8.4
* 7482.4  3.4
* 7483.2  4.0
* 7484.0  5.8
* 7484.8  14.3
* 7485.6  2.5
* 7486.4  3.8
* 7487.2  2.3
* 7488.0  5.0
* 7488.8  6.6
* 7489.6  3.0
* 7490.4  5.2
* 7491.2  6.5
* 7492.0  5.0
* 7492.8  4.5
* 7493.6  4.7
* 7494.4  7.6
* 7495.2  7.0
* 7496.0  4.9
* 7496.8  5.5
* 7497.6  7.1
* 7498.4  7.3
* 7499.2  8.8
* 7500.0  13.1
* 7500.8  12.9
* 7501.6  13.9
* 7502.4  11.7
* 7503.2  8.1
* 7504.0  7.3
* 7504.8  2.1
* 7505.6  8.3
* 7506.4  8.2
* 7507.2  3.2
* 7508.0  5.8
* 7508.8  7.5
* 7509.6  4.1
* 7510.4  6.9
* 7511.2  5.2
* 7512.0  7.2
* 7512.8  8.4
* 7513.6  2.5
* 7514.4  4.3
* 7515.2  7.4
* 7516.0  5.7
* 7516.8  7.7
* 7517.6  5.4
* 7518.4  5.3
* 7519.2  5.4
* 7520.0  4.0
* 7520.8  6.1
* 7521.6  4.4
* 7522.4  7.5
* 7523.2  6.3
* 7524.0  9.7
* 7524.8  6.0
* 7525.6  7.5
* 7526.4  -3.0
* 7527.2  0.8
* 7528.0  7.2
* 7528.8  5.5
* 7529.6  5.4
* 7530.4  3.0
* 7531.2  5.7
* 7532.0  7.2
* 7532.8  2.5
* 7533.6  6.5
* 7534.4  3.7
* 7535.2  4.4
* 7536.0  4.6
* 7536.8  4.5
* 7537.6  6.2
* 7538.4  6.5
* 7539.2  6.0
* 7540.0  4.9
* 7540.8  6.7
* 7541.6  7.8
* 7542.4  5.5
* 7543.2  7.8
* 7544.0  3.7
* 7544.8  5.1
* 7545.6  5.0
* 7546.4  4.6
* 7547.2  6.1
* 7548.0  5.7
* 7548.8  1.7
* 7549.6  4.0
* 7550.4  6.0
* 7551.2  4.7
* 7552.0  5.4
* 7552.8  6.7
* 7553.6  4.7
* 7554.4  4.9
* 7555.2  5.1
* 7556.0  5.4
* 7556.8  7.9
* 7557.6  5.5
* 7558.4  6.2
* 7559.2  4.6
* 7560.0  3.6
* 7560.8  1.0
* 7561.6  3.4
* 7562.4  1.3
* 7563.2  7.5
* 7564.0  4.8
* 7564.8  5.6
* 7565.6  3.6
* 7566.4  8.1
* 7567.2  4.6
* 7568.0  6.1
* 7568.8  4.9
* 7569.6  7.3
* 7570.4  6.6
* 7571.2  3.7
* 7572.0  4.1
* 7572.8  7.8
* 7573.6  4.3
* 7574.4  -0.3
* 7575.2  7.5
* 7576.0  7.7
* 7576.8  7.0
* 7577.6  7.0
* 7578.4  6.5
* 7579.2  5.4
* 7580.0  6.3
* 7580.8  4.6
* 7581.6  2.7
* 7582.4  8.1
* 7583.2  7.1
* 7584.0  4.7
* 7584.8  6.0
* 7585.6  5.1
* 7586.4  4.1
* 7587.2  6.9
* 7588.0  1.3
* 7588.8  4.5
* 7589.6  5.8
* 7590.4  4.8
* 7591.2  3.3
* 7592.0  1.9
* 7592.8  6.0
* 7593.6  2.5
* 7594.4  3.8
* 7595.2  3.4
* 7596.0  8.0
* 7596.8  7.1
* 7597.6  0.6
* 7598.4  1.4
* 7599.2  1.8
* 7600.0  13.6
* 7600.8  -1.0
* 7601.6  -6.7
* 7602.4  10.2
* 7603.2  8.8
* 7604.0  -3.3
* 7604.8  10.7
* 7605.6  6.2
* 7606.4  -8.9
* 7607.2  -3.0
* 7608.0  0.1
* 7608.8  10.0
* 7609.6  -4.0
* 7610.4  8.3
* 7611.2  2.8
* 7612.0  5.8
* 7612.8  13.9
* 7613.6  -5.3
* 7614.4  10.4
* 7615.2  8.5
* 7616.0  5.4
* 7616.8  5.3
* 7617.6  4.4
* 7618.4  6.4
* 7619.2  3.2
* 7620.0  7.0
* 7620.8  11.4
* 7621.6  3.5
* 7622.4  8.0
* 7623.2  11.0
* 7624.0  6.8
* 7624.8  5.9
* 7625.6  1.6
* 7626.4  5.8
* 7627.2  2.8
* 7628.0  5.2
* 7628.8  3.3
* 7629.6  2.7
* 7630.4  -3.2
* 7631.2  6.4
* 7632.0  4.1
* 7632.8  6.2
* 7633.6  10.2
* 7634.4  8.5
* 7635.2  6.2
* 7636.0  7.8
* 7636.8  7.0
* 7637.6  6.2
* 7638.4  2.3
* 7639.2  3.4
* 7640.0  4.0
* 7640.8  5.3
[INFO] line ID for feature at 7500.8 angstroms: [N II] 6583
